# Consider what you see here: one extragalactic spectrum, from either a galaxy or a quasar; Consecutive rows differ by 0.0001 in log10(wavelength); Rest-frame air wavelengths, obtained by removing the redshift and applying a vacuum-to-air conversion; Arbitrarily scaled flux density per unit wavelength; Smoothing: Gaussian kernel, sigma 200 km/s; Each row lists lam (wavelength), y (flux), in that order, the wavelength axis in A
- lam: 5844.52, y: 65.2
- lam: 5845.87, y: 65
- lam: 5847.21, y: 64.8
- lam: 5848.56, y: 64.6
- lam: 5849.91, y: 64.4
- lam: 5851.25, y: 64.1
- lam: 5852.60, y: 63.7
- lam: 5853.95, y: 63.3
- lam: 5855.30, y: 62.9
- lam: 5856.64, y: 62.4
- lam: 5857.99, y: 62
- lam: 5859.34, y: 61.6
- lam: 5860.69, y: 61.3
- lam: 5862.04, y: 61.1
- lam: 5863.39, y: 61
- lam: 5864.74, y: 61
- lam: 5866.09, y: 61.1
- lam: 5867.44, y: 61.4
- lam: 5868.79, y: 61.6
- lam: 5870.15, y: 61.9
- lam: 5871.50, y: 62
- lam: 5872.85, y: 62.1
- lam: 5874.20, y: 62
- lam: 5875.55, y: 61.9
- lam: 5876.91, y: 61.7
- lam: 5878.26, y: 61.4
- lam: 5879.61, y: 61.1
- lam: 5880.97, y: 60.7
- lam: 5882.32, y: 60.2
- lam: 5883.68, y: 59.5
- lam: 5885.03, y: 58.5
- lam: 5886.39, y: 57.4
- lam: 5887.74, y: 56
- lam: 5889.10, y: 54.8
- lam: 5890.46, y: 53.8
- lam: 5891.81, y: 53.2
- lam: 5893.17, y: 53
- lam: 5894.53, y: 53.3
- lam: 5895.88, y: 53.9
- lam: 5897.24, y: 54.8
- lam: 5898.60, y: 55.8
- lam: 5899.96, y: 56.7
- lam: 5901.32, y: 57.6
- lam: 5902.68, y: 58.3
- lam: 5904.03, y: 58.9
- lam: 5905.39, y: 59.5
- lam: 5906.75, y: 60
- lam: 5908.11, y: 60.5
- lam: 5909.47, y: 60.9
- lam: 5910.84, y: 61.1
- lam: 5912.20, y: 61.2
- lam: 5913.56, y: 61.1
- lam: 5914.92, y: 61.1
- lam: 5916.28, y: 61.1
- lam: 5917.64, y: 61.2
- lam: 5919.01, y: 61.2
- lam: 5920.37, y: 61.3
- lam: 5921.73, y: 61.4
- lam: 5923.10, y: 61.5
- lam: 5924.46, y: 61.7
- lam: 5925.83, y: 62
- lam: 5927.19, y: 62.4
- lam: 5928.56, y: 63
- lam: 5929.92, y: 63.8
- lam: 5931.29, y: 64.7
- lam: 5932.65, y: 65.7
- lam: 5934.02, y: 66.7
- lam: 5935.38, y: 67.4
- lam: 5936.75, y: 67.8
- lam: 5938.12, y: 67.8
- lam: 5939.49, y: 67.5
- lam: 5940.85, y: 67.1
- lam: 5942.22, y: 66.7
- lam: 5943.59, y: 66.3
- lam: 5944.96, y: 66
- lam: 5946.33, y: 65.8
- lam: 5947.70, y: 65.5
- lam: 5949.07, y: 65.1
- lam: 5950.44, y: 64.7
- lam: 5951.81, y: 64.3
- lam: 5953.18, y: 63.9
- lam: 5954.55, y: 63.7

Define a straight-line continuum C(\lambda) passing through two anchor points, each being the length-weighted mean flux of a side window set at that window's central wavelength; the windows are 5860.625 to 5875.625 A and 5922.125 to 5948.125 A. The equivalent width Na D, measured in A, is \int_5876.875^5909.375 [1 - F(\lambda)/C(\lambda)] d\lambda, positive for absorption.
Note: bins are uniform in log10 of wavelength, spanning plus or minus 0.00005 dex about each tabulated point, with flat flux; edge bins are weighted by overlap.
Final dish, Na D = 2.8 A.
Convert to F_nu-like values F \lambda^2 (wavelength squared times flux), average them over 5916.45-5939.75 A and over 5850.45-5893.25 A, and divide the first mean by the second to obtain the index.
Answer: 1.08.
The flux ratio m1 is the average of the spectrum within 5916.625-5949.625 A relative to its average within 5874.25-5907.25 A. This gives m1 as 1.12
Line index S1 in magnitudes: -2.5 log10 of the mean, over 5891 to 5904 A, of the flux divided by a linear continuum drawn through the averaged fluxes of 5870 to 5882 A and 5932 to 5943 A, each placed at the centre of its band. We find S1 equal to 0.149 mag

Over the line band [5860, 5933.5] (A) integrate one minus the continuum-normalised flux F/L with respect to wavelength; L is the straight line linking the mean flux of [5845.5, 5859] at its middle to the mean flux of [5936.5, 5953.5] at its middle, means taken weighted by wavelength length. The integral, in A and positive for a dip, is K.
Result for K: 5.5 A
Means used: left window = 63.7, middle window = 59.9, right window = 66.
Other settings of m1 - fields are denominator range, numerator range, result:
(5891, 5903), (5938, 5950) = 1.20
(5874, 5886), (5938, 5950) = 1.09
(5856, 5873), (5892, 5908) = 0.92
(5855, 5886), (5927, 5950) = 1.08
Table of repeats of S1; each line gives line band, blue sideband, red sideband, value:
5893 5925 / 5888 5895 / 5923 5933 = -0.017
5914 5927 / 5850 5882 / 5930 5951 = 0.063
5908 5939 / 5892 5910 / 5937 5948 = -0.012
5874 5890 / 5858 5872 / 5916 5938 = 0.045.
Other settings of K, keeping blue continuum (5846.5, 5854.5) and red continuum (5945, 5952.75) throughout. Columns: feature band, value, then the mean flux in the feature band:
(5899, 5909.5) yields 0.95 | 58.9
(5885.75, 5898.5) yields 1.99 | 54.5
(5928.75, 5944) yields -0.33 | 66.4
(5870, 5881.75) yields 0.51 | 61.7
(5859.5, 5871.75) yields 0.56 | 61.3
